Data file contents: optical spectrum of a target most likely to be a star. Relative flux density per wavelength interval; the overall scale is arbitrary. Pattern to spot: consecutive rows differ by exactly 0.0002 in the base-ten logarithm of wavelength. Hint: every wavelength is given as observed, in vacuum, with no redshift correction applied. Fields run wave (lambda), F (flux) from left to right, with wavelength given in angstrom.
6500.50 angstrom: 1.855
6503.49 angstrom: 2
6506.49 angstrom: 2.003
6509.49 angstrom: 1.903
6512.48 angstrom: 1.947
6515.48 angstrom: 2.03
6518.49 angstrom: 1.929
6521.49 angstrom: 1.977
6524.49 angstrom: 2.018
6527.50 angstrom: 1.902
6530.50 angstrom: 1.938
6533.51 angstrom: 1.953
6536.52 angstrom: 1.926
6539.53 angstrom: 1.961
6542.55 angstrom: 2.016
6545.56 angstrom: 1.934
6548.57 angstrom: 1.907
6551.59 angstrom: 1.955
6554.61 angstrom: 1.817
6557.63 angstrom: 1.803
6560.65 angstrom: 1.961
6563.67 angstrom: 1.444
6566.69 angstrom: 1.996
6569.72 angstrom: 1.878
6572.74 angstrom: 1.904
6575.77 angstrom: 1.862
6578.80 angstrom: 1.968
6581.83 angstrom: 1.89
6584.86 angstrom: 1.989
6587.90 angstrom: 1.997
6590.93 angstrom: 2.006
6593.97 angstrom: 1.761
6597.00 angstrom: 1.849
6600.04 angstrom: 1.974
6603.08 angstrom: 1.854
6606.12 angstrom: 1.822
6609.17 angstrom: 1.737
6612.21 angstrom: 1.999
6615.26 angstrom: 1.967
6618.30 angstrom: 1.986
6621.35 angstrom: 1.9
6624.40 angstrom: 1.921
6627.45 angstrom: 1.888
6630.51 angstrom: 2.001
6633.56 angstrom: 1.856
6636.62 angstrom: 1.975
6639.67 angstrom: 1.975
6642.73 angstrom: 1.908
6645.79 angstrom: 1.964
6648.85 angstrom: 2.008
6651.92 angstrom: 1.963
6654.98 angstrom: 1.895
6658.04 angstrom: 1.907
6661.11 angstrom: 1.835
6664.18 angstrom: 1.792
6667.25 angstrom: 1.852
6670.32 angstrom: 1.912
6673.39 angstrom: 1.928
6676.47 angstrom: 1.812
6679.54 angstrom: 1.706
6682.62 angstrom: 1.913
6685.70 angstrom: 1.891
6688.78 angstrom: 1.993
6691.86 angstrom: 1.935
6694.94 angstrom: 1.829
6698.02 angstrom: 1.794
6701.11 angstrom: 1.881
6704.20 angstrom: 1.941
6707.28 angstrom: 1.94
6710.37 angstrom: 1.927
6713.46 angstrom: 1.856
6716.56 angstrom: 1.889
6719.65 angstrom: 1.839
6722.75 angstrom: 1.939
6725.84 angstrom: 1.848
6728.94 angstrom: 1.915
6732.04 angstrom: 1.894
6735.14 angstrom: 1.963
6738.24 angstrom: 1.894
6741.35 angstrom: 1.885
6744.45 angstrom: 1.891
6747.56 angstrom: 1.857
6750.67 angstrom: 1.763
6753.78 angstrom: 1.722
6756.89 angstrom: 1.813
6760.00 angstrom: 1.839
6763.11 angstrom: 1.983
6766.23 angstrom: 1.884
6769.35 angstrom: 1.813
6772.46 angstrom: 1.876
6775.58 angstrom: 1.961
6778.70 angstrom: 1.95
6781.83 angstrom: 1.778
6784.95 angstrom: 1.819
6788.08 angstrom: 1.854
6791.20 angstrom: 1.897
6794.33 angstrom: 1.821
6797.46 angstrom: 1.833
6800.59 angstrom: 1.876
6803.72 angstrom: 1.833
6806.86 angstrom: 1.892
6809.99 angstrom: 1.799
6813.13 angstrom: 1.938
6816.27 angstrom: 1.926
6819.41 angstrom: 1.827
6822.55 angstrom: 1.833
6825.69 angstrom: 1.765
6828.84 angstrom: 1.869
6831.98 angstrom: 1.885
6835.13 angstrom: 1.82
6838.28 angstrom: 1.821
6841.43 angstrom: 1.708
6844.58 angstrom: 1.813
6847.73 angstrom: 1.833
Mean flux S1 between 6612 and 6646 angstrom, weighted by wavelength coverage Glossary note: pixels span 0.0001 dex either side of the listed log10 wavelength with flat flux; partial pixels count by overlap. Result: 1.94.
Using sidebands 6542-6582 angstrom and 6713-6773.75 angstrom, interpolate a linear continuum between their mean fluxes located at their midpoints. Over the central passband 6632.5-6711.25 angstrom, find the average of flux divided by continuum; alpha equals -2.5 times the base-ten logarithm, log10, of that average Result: -0.01 mag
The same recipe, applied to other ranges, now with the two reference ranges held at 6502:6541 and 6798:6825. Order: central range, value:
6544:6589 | 0.03 mag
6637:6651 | -0.03 mag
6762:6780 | -0.02 mag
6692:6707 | 0.01 mag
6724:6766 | 0.01 mag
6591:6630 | 0.02 mag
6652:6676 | 0.02 mag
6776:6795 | 0.01 mag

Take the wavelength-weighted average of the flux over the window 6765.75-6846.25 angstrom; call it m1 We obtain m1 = 1.85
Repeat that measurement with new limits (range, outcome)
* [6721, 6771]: 1.87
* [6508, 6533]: 1.96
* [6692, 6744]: 1.89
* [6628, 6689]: 1.9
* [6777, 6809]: 1.85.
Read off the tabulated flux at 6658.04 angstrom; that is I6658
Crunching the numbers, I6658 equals 1.907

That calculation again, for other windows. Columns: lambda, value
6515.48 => 2.03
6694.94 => 1.829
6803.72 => 1.833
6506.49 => 2.003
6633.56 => 1.856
